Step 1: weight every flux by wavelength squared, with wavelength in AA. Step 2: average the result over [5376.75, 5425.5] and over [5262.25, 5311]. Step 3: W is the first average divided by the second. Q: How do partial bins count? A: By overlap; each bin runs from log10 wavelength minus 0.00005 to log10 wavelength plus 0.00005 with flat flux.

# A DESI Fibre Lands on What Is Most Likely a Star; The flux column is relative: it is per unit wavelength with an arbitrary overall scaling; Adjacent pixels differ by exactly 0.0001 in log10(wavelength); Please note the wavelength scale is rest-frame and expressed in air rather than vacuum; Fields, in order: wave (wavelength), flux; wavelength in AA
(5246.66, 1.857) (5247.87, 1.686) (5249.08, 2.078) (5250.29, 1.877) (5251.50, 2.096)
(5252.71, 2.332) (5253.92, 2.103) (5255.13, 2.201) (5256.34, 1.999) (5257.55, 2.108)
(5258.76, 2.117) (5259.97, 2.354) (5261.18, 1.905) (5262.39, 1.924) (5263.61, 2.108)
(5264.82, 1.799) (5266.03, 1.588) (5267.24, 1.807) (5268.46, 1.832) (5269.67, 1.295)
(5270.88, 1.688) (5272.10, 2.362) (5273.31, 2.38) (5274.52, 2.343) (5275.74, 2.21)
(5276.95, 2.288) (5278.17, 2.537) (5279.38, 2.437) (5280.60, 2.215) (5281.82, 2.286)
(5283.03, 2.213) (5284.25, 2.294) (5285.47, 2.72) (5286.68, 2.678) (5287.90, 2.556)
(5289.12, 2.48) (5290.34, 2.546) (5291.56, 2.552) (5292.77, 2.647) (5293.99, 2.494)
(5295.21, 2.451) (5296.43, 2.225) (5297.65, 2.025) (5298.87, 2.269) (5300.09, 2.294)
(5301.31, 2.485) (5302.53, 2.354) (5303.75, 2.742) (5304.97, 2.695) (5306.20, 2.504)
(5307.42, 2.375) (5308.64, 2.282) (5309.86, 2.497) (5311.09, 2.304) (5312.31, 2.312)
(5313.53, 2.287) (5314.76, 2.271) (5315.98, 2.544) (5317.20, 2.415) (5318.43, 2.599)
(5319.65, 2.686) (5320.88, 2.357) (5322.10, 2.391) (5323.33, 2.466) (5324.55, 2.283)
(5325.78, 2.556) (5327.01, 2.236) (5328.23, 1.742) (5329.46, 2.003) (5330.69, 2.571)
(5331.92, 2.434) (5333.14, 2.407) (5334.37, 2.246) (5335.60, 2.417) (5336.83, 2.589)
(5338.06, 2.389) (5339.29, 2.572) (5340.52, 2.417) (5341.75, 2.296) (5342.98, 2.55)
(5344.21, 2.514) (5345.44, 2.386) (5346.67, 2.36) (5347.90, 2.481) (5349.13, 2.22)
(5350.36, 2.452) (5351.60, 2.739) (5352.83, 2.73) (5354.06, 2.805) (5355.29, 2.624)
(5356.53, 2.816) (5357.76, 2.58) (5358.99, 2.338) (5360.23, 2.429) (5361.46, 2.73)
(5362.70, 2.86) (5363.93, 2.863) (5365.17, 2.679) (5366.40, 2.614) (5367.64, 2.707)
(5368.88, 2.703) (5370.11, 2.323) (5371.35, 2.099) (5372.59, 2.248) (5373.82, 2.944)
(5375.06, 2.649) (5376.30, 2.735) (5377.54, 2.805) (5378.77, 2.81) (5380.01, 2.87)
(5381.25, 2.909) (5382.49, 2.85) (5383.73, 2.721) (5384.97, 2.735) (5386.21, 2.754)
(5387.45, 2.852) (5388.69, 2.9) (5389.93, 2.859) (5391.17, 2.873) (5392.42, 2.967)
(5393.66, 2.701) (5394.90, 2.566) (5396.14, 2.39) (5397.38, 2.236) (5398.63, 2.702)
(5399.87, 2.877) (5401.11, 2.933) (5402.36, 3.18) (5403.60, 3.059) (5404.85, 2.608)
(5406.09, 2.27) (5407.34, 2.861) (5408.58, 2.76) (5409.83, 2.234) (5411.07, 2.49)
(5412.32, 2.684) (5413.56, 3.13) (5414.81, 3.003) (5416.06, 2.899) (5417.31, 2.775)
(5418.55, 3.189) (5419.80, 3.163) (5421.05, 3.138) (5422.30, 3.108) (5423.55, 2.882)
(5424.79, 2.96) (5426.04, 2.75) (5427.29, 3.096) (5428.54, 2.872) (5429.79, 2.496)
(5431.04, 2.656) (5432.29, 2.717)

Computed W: 1.28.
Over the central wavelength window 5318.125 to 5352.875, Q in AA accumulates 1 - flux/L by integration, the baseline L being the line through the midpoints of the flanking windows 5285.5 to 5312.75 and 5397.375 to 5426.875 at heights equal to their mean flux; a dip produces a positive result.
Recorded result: 2.3 AA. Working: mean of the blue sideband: 2.45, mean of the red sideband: 2.84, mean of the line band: 2.41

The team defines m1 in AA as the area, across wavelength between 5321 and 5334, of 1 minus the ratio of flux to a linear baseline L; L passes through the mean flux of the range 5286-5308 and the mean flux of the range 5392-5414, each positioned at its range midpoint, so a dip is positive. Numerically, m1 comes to 1.1 AA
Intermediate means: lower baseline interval 2.47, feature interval 2.31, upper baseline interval 2.7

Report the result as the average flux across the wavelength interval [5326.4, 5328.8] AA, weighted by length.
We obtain 2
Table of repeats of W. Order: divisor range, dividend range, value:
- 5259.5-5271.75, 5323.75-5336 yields 1.28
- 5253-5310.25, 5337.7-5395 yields 1.21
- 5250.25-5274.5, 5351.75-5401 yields 1.40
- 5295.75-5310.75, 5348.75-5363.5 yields 1.12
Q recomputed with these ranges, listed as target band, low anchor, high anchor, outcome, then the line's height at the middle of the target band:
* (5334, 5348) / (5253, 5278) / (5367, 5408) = 0.1 AA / 2.46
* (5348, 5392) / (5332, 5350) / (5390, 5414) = -2.1 AA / 2.56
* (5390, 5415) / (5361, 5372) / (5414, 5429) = 1.2 AA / 2.86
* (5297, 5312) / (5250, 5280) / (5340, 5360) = -0.8 AA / 2.28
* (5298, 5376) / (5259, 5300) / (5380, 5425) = 0.9 AA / 2.5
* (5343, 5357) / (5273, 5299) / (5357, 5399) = 0.2 AA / 2.59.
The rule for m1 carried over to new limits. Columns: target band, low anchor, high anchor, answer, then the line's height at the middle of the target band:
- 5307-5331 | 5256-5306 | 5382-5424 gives 0.7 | 2.43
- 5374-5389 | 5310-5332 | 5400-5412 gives -1.1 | 2.61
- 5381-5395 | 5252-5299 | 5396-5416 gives -0.8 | 2.66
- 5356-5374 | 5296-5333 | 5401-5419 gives 0.1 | 2.6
